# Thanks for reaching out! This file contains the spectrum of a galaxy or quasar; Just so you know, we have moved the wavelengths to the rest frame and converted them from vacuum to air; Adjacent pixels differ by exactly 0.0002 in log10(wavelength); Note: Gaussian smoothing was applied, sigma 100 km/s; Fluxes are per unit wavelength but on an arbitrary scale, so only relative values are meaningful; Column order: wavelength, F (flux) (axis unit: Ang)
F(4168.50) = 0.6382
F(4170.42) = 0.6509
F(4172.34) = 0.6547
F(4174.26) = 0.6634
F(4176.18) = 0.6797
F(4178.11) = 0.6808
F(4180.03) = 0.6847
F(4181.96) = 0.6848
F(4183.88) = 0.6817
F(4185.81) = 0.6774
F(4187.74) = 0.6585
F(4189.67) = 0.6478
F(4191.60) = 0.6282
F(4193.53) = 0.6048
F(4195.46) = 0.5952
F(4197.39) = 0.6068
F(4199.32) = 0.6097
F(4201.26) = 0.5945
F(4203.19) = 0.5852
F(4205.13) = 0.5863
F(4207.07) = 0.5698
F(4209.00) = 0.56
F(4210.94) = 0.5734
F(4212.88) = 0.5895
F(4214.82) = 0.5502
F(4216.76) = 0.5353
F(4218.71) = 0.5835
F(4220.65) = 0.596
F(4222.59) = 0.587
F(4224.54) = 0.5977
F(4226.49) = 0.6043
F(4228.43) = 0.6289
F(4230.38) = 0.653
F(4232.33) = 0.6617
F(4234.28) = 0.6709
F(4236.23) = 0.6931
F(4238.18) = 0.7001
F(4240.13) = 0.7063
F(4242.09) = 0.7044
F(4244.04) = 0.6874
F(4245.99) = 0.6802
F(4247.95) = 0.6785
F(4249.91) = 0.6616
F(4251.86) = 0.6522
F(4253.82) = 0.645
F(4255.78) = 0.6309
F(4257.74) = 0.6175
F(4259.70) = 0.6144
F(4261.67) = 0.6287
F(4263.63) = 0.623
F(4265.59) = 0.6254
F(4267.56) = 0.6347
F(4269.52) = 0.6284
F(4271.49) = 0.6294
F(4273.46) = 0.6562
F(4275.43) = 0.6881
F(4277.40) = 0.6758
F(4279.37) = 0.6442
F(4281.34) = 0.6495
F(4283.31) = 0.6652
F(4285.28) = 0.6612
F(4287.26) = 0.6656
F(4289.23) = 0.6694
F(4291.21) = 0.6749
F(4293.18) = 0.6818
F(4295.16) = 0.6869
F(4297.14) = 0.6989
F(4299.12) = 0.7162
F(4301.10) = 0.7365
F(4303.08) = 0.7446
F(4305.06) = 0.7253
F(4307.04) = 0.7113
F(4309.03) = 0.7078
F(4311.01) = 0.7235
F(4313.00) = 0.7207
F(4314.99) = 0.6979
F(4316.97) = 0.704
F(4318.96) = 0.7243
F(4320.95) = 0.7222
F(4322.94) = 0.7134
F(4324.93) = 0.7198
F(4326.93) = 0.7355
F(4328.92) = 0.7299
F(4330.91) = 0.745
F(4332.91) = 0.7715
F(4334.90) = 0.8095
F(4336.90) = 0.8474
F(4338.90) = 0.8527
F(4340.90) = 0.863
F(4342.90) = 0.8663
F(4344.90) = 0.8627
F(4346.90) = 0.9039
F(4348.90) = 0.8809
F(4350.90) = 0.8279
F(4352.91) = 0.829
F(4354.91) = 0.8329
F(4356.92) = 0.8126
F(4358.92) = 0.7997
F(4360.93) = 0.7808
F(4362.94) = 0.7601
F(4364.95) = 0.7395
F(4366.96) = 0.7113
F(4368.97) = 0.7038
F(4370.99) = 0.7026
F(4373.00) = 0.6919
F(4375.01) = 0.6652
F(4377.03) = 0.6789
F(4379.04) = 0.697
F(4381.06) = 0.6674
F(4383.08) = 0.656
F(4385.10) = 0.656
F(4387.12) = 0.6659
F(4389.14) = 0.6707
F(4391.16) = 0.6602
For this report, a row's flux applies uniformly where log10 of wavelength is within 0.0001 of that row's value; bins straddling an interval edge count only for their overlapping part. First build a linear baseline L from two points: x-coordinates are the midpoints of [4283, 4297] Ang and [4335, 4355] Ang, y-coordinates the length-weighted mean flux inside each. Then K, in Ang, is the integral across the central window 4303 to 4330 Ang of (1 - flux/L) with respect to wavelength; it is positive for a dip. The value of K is 1.47 Ang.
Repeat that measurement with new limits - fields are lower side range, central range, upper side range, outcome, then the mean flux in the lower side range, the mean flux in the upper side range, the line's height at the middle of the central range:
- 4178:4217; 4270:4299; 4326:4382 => 1.5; 0.615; 0.778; 0.705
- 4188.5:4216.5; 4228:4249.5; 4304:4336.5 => -1.5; 0.592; 0.731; 0.635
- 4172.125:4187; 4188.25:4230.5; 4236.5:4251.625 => 5.4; 0.677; 0.687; 0.681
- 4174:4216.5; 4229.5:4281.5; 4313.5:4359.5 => 2.7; 0.621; 0.793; 0.694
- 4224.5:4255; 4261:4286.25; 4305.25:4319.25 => 1.5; 0.666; 0.713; 0.688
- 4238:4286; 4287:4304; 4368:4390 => -1.0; 0.655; 0.678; 0.661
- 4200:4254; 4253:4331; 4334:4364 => 5.9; 0.626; 0.835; 0.737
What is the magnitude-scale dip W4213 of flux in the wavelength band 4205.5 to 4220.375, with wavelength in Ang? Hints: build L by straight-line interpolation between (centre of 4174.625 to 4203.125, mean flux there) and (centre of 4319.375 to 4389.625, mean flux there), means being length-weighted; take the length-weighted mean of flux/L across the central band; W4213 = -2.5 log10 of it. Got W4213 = 0.164 mag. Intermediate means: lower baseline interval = 0.644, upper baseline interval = 0.759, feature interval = 0.568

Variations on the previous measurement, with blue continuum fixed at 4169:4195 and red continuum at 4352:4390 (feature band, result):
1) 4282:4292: 0.04 mag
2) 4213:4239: 0.09 mag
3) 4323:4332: -0.03 mag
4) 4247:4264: 0.07 mag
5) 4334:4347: -0.20 mag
